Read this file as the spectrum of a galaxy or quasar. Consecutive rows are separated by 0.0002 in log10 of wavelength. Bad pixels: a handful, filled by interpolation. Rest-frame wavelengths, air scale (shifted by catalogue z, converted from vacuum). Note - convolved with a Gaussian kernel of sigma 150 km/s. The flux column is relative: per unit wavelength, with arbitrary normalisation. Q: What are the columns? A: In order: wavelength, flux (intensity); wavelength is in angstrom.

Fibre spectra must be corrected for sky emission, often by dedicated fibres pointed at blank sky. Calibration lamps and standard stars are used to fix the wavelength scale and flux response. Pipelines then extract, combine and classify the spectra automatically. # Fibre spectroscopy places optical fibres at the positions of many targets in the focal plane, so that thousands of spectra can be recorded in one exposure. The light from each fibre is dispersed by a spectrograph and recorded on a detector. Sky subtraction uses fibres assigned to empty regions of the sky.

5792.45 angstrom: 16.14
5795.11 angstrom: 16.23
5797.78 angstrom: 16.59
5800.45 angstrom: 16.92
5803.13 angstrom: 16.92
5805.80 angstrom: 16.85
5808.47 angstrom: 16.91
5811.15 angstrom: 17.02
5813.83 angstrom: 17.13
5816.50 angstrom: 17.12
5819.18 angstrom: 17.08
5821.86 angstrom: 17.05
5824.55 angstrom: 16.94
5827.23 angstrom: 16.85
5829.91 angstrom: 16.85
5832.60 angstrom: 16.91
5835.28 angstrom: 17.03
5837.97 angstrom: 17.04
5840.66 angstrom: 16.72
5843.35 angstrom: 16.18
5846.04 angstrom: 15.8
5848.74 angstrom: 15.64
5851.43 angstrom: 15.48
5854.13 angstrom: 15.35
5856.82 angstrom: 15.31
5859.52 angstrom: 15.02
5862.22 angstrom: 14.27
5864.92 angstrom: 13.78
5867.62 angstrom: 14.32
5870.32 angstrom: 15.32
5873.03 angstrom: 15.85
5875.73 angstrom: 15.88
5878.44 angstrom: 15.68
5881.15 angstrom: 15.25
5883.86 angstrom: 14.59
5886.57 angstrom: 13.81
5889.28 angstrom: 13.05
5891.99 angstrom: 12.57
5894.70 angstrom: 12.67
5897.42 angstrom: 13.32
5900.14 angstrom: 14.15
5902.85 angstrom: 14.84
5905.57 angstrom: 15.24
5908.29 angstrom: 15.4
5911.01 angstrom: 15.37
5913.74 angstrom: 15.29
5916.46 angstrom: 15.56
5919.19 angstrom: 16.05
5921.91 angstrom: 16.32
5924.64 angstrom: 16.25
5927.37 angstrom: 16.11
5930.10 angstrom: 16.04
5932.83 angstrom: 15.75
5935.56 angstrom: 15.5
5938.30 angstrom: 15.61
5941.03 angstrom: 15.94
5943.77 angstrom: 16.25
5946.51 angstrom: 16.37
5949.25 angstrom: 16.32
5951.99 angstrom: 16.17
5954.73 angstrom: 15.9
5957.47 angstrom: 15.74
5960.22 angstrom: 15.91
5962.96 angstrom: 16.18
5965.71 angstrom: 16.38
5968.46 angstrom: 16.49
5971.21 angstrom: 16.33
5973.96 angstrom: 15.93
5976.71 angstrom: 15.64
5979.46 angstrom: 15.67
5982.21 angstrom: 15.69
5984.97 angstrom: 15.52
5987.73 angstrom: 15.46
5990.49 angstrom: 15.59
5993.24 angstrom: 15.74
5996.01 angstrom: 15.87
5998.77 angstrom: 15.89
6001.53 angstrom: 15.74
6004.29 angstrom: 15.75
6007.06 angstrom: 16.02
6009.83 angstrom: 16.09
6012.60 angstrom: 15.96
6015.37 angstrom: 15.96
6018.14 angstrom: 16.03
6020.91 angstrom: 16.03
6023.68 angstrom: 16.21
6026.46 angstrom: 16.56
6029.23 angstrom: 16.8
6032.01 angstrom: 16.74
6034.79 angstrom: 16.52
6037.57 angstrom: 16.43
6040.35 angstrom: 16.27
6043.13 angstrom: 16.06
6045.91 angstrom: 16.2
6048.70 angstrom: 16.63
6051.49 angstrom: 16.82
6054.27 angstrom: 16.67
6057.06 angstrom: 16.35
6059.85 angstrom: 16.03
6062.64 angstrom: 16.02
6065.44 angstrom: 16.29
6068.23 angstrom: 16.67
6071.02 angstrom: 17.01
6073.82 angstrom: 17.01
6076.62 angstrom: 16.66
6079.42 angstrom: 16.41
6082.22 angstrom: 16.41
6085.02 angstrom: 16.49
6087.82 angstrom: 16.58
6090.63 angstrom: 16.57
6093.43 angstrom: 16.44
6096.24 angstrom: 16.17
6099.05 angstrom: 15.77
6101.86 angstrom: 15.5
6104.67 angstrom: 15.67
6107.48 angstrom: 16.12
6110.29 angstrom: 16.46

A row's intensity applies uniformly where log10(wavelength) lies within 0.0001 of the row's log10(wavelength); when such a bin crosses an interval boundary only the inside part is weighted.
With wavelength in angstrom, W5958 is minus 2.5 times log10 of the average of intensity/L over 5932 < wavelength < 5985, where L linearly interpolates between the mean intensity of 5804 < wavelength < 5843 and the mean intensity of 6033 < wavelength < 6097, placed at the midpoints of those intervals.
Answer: 0.05 mag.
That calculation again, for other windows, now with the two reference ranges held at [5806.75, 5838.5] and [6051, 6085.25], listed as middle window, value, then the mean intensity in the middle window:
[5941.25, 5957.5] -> 0.040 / 16.1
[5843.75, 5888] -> 0.123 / 15.1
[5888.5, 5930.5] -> 0.132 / 14.9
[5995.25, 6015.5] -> 0.049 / 15.9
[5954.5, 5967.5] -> 0.045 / 16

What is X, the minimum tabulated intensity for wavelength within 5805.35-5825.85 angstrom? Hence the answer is 16.85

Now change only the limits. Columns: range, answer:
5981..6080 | 15.46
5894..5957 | 12.67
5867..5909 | 12.57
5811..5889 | 13.78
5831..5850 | 15.64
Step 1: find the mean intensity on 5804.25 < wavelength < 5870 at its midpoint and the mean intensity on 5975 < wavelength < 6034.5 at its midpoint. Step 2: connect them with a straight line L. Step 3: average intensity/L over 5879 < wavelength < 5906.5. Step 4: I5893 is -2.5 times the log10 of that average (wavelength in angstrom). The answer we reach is 0.15 mag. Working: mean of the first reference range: 16.2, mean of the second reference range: 16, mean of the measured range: 14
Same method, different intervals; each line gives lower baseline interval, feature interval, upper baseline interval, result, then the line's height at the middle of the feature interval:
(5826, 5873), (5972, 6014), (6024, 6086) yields 0.033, 16.3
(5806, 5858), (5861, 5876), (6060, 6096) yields 0.118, 16.6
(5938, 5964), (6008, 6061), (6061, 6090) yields 0.003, 16.4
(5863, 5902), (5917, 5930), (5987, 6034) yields -0.089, 14.9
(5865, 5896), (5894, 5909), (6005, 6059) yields 0.030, 14.7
